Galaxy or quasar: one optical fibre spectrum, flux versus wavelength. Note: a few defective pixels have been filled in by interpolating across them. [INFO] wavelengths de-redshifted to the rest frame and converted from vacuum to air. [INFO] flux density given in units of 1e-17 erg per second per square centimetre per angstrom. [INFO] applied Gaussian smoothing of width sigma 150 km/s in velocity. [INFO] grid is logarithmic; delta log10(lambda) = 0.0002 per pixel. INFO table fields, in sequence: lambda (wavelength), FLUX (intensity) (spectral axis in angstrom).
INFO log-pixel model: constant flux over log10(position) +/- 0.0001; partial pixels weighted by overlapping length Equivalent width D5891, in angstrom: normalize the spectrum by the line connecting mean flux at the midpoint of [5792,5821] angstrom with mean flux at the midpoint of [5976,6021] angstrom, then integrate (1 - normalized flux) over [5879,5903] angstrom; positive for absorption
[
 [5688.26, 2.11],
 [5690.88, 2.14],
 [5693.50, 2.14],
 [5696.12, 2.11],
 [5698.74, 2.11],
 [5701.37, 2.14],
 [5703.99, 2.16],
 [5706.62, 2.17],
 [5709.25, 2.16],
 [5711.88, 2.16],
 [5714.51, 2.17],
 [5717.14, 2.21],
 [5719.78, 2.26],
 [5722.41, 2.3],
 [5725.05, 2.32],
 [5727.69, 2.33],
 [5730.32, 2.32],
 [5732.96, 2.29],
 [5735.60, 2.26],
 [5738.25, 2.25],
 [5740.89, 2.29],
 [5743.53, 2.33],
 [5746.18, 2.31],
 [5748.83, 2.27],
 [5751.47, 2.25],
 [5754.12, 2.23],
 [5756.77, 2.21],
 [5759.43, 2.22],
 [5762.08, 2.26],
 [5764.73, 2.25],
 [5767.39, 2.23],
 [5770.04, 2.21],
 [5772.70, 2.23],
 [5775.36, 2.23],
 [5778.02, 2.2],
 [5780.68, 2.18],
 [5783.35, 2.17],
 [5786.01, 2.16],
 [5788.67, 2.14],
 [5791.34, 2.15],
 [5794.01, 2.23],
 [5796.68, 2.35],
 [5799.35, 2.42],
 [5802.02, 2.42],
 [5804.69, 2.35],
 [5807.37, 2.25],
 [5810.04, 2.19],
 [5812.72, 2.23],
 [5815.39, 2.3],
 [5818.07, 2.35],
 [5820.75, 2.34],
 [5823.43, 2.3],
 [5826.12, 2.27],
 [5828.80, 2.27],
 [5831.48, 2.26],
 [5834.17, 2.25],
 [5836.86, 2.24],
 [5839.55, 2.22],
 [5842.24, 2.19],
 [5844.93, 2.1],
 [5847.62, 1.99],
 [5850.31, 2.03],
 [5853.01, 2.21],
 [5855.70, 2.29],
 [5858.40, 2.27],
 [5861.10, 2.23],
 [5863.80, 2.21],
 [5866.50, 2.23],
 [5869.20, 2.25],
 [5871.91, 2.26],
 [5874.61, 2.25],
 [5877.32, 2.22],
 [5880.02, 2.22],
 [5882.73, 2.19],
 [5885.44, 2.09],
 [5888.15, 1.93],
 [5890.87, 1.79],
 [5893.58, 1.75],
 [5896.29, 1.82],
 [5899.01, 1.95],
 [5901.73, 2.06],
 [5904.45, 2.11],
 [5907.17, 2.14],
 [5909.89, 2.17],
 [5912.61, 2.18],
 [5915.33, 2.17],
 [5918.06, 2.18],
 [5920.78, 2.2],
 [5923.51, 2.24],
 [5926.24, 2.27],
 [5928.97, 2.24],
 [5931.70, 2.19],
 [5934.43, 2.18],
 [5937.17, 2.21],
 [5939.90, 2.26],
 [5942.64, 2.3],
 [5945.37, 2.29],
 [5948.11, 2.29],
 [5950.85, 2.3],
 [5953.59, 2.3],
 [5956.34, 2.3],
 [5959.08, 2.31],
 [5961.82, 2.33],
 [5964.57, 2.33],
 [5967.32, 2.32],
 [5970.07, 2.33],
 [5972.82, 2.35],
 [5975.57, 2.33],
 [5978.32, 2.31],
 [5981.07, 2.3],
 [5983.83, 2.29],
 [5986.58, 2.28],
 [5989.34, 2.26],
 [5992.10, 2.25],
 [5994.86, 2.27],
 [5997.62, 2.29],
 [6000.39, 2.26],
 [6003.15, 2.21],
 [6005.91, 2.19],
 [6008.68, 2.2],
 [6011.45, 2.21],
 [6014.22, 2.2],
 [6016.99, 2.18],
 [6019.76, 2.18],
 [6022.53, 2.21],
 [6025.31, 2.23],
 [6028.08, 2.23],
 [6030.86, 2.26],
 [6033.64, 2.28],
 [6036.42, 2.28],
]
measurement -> 3.2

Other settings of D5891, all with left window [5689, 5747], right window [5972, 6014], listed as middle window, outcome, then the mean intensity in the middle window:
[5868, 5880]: 0.0 angstrom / 2.24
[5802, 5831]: -0.7 angstrom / 2.29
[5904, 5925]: 0.7 angstrom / 2.18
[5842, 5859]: 0.7 angstrom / 2.15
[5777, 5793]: 0.5 angstrom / 2.17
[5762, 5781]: 0.1 angstrom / 2.22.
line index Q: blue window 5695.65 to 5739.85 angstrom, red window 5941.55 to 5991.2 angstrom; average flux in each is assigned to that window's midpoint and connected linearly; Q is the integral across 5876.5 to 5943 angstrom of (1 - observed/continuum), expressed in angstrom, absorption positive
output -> 4.9 angstrom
